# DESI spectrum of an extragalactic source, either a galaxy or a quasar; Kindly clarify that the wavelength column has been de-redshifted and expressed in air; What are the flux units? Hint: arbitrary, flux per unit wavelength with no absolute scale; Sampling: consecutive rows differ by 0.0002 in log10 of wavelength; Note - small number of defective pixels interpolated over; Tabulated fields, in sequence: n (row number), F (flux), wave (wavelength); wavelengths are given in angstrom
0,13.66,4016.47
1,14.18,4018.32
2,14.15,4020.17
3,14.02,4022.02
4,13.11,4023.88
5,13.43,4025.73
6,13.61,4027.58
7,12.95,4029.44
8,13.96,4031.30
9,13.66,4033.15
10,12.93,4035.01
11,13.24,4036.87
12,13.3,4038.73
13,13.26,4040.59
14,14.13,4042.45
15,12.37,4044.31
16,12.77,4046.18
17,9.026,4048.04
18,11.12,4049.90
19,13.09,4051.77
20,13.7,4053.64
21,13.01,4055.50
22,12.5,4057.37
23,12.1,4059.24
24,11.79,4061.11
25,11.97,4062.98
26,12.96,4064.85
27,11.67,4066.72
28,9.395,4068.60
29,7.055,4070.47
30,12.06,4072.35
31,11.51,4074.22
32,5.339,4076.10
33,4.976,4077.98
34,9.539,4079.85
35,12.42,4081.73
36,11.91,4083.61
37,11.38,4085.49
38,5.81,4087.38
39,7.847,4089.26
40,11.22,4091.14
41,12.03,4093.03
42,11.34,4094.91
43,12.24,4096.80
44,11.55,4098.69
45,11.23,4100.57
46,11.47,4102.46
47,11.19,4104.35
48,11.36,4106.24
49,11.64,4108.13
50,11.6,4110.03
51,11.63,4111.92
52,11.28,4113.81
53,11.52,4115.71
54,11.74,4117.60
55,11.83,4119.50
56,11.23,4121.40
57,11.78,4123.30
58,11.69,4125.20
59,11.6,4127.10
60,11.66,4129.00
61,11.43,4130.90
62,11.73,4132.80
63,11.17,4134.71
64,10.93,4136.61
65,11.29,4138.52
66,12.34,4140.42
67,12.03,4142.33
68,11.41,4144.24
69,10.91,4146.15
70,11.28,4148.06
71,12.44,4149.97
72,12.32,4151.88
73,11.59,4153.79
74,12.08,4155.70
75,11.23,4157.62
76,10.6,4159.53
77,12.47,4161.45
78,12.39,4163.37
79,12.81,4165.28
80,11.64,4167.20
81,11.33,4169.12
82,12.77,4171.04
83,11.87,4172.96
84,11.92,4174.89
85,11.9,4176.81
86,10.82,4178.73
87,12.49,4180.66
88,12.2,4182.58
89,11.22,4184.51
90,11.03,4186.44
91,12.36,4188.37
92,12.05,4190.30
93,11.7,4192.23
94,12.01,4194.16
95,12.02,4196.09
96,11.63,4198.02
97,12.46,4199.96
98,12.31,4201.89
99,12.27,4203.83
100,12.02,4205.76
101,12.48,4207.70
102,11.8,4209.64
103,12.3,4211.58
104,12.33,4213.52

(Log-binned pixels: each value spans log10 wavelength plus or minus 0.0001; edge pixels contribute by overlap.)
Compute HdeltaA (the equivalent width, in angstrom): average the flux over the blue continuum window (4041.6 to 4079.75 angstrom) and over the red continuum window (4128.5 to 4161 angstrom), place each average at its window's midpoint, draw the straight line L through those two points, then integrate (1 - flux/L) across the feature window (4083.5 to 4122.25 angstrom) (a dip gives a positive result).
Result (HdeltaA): 0.8 angstrom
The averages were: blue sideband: 11.1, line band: 11.1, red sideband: 11.6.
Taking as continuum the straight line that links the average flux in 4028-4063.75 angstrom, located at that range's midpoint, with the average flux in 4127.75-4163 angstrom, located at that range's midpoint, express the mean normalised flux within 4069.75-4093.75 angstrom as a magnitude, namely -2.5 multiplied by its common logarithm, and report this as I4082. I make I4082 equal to 0.28 mag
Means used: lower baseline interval 12.7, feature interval 9.47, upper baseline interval 11.6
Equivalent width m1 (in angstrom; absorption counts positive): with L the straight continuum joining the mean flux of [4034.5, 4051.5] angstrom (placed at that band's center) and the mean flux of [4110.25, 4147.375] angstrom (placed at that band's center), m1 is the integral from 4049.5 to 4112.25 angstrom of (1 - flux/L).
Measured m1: 5.9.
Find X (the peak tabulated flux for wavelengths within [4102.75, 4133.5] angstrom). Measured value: 11.83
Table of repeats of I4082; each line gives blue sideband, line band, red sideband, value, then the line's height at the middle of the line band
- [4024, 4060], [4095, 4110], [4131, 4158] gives 0.057 mag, 12.1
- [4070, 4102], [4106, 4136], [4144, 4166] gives -0.061 mag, 10.9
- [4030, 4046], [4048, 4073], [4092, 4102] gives 0.097 mag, 12.7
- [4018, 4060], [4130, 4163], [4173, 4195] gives 0.045 mag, 12.1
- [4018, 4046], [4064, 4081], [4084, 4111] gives 0.254 mag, 11.9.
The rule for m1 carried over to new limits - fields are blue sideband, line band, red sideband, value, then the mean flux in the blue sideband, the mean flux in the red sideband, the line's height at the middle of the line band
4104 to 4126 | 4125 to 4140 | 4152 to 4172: 0.29 angstrom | 11.5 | 11.9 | 11.7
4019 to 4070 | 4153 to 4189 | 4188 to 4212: 1.12 angstrom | 12.7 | 12.1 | 12.2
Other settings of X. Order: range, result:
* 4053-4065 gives 13.7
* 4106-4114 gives 11.64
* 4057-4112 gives 12.96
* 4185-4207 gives 12.46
